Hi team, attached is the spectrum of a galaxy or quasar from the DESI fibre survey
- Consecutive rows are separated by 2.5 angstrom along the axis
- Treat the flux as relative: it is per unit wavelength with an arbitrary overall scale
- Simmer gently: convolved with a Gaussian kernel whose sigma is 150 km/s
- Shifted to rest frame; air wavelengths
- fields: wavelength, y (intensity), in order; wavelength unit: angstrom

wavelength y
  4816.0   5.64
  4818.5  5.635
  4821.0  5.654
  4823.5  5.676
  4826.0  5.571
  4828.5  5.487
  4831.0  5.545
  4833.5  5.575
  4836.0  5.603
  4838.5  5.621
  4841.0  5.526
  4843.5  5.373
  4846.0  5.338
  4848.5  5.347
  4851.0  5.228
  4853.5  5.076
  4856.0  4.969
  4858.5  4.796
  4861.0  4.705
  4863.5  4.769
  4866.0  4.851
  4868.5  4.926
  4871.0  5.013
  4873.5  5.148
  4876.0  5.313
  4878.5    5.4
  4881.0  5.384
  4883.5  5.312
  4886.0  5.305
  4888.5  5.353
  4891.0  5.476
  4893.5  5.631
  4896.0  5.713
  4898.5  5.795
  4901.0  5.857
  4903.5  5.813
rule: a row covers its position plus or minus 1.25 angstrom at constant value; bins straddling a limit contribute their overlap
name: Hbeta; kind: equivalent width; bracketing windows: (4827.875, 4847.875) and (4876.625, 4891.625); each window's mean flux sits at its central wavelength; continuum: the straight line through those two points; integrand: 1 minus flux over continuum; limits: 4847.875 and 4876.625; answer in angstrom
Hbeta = 2.3 angstrom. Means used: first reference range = 5.5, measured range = 5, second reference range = 5.36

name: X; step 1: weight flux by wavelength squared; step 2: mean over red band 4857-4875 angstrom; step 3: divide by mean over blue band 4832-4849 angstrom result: 0.9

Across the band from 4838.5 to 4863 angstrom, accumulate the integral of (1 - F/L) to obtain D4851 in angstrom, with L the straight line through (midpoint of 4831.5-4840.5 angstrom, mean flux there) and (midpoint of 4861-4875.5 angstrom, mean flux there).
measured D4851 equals 0.6 angstrom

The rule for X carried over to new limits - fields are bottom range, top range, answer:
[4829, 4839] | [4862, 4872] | 0.89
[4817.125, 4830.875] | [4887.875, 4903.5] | 1.04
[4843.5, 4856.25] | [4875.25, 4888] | 1.04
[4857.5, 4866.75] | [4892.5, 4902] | 1.22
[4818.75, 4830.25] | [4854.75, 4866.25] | 0.87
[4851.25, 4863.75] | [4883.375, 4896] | 1.13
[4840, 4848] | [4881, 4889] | 1.00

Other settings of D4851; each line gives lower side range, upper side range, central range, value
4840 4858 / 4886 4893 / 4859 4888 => 1.35 angstrom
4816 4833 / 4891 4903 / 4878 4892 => 0.82 angstrom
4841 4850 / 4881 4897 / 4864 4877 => 0.94 angstrom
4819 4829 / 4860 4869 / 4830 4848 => -0.66 angstrom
